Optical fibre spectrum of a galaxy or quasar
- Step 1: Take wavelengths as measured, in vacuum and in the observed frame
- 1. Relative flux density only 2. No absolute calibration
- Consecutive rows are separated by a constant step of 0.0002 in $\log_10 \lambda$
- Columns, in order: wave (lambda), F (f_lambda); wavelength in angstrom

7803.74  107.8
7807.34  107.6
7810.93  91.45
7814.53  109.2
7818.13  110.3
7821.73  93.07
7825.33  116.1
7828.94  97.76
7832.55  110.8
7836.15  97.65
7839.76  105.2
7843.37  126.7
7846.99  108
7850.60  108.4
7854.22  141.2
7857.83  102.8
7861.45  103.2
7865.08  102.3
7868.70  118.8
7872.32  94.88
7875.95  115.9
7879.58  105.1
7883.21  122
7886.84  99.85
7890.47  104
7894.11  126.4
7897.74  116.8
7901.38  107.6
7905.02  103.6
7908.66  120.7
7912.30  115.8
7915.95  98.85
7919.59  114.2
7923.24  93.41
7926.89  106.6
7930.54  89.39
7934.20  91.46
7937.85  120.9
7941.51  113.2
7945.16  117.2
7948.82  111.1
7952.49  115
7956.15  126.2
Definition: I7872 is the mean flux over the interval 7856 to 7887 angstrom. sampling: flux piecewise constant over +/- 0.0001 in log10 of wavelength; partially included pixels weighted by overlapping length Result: 108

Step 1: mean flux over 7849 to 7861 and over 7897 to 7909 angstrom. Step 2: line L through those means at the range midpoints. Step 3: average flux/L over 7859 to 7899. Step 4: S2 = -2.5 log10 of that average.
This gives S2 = 0.03 mag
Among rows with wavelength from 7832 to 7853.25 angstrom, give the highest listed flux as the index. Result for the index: 126.7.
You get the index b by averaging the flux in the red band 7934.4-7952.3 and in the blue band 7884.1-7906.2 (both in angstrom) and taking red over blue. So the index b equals 1.03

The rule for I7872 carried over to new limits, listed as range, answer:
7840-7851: 114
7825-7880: 110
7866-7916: 111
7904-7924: 109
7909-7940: 105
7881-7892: 109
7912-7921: 108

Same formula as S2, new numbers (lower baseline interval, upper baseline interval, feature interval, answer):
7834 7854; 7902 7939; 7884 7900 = -0.05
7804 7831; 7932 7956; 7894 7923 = -0.01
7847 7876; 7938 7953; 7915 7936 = 0.15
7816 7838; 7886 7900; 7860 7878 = 0.03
